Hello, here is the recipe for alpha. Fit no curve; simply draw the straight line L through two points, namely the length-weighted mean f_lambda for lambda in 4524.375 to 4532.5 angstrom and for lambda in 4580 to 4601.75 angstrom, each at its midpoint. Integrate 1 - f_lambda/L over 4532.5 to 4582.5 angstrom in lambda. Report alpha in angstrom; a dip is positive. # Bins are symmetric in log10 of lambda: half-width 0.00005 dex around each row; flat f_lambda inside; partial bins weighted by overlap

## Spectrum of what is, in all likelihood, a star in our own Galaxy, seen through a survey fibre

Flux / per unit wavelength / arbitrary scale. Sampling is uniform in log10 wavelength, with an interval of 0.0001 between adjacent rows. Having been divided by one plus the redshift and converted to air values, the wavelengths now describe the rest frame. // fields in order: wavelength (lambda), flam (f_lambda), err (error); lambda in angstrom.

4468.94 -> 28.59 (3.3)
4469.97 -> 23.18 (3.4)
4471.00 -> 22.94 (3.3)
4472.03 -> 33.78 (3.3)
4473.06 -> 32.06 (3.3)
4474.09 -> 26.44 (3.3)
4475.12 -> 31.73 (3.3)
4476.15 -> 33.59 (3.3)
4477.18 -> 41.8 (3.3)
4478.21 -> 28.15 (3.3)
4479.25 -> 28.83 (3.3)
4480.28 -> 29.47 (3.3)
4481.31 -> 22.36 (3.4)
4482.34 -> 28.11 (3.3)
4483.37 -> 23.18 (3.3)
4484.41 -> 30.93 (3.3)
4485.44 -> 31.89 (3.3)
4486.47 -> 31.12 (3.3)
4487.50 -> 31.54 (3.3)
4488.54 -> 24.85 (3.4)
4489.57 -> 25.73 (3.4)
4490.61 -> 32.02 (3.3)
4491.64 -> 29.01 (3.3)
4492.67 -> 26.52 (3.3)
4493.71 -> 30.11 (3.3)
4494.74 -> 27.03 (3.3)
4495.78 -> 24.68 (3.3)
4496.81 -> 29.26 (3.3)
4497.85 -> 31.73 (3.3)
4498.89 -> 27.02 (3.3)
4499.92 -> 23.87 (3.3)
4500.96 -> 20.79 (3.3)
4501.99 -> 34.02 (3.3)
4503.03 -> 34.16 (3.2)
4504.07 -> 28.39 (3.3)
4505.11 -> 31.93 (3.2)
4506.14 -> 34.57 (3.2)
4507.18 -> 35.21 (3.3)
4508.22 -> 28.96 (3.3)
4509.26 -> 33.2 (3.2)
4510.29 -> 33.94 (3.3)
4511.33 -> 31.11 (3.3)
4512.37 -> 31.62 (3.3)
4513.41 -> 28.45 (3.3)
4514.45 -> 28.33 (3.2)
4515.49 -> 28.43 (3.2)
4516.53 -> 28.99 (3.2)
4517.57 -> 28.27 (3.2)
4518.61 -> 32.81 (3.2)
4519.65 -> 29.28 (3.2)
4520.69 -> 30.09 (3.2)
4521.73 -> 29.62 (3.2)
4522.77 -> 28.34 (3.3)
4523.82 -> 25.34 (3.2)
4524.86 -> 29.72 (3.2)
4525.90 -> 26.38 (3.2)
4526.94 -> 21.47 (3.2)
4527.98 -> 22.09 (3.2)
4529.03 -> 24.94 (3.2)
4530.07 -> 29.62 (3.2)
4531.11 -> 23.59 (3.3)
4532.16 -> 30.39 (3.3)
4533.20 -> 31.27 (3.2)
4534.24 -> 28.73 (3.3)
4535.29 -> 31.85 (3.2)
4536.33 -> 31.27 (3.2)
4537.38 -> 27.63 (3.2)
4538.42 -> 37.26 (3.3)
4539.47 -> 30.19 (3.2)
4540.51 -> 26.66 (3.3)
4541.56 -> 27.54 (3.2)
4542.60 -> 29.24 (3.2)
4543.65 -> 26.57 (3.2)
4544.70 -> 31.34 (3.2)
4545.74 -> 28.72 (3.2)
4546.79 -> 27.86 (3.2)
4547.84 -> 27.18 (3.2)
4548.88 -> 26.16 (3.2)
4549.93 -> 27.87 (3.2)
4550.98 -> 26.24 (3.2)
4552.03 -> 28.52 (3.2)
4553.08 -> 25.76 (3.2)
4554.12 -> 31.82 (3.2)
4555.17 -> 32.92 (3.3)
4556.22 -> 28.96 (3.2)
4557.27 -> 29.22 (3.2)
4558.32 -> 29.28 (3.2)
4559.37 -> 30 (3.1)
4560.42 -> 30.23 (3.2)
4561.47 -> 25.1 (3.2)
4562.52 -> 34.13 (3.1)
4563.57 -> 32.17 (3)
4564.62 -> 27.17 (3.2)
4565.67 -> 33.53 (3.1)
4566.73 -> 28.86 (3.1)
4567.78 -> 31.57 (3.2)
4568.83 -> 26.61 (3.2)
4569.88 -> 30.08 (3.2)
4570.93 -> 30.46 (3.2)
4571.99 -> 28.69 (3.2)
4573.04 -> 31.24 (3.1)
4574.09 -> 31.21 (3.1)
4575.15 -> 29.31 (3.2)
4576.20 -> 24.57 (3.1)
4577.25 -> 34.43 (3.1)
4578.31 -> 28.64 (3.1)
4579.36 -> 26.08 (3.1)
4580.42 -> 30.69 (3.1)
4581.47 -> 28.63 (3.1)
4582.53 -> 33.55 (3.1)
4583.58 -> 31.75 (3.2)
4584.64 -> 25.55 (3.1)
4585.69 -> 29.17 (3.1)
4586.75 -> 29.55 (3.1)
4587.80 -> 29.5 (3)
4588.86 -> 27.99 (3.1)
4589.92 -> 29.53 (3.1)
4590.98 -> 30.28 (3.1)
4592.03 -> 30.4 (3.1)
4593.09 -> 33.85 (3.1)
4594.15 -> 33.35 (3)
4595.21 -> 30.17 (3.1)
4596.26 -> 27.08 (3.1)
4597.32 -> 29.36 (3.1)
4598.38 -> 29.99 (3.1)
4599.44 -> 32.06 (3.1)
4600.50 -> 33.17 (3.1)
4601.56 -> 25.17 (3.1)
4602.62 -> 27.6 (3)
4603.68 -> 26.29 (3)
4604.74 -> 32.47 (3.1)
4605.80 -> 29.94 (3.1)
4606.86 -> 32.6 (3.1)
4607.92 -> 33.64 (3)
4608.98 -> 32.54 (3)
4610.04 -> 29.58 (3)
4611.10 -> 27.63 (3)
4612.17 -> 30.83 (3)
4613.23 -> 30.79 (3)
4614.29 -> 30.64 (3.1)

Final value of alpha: -3.0 angstrom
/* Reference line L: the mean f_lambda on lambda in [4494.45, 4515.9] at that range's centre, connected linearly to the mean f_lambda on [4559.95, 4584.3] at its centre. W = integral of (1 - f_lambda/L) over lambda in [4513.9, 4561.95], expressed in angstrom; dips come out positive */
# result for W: 2.2 angstrom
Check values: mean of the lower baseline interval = 29.9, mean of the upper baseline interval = 29.9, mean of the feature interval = 28.5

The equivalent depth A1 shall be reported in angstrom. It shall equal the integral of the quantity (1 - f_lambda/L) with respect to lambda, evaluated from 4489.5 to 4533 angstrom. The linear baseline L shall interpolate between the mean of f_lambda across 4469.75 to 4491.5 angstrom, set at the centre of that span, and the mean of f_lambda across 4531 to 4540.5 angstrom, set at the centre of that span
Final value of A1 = 1.44 angstrom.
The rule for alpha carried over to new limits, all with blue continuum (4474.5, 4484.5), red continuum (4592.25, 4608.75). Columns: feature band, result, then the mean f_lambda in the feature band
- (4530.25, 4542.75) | 0.18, 29.7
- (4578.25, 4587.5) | 0.32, 29.4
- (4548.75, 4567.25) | 0.50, 29.4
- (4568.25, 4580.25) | 0.42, 29.3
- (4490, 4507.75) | 0.25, 29.4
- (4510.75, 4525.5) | 0.32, 29.3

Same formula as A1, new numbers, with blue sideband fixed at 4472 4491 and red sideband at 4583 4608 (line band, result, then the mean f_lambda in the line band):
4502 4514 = -0.9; 32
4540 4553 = 0.9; 27.7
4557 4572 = 0.0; 29.8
